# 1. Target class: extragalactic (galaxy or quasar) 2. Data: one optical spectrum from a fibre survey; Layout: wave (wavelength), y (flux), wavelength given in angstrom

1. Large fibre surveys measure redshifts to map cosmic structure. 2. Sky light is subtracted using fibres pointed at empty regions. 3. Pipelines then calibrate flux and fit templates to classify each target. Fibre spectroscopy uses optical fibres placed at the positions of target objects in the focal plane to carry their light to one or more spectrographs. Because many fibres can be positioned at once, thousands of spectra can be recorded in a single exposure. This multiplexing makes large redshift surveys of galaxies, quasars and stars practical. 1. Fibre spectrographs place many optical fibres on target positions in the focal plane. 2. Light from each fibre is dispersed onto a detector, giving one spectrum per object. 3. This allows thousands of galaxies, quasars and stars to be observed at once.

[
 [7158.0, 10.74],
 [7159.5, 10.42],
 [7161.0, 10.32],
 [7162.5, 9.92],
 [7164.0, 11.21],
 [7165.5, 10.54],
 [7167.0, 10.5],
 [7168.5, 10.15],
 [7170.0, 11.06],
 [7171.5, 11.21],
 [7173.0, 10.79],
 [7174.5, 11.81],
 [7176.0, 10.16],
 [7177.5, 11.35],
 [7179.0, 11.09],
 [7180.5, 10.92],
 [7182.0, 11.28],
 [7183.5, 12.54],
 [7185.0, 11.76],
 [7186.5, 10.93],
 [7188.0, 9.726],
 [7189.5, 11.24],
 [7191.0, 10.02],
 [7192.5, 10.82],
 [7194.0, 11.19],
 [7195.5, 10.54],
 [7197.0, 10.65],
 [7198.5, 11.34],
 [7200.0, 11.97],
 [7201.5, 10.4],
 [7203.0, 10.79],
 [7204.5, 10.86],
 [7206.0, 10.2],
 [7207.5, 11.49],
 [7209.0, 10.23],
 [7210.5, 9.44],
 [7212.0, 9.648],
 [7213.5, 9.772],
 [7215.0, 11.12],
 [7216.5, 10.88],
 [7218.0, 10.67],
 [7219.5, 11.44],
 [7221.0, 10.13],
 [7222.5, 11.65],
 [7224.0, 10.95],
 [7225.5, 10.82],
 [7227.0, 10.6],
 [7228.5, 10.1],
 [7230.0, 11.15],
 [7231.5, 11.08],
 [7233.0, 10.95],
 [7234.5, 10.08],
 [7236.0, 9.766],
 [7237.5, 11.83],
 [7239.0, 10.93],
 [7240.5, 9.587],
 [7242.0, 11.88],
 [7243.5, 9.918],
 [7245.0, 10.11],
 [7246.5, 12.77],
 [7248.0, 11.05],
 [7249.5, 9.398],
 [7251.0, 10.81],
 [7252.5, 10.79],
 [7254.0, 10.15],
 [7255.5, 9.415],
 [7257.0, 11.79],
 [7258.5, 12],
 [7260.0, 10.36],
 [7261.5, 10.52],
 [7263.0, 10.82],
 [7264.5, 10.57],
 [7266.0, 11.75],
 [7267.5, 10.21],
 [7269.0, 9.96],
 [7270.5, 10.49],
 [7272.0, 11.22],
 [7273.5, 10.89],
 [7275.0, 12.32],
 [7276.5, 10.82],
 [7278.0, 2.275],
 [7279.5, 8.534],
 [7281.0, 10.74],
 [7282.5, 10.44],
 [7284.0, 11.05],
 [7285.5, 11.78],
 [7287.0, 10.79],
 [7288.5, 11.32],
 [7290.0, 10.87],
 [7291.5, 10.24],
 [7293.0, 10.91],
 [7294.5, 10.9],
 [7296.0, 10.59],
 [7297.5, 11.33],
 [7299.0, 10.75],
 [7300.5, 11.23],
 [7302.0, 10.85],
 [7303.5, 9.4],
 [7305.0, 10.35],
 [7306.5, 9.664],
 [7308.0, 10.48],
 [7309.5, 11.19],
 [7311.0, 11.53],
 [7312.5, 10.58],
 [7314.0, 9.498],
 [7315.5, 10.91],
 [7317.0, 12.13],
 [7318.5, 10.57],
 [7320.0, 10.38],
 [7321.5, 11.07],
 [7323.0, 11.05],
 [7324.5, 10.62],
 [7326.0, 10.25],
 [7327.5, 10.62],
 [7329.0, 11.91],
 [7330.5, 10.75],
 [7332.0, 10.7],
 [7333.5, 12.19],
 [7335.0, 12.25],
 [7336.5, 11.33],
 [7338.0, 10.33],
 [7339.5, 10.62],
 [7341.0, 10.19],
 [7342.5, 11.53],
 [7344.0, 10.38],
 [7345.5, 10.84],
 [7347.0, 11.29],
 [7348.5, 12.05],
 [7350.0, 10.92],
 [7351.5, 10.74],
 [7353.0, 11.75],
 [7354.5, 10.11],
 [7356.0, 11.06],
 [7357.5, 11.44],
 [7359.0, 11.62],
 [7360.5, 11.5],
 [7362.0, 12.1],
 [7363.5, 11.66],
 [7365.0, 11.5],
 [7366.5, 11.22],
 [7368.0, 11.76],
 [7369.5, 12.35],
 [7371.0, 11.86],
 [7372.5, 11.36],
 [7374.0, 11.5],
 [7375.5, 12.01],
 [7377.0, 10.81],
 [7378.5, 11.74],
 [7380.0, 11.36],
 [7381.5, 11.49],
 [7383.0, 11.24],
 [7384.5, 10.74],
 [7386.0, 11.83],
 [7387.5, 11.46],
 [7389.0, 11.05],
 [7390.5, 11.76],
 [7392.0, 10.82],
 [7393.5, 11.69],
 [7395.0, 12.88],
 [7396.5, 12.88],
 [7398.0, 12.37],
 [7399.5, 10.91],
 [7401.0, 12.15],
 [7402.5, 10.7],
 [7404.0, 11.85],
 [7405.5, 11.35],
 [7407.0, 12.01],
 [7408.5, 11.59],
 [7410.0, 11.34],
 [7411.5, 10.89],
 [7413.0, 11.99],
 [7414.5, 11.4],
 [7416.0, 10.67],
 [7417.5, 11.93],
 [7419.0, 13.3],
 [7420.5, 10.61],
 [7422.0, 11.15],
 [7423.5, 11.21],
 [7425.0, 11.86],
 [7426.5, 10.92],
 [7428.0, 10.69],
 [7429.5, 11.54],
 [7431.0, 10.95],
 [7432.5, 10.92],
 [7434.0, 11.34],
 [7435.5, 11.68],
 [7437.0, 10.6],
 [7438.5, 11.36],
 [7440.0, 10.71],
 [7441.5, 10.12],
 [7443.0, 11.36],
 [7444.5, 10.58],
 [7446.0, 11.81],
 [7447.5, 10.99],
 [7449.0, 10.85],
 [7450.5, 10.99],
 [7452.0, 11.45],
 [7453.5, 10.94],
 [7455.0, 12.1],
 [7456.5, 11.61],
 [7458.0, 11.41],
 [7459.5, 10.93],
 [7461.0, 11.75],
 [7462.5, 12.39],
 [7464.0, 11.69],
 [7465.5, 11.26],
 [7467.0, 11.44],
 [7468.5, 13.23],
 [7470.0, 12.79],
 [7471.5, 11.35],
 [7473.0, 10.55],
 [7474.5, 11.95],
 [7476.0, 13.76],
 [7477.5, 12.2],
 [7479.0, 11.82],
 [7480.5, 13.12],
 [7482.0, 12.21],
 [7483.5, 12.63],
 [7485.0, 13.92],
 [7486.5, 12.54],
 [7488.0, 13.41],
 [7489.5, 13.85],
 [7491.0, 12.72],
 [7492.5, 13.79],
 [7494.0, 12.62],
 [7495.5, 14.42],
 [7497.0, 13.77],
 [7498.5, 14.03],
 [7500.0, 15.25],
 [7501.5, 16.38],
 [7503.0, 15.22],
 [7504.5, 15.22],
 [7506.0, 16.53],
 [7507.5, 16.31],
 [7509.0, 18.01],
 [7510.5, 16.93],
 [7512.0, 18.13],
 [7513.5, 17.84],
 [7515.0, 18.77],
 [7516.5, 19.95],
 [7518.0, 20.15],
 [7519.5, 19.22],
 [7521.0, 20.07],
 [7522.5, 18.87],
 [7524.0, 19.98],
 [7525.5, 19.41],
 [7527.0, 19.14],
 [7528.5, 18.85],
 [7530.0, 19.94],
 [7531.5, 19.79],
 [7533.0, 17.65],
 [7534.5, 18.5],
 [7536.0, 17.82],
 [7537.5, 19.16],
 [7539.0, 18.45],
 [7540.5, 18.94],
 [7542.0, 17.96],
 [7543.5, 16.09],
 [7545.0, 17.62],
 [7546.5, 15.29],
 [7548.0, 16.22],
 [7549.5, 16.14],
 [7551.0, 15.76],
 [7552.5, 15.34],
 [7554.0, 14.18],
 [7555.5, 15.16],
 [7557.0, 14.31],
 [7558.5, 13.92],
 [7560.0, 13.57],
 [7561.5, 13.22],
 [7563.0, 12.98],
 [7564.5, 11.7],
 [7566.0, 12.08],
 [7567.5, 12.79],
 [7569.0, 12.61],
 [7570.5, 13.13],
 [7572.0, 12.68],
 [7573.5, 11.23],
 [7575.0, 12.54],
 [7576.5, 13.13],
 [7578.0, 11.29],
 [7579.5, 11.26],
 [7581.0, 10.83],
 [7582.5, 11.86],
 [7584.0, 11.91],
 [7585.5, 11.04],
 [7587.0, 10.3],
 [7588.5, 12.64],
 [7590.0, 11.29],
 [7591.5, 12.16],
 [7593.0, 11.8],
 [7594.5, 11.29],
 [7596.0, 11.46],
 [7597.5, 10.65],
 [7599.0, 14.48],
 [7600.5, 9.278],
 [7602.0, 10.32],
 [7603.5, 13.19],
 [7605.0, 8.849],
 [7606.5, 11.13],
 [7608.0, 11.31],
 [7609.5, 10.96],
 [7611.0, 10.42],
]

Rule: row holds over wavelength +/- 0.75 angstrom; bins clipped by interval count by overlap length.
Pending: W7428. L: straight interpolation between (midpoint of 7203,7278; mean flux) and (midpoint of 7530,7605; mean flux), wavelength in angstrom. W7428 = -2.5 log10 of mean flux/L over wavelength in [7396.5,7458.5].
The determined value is 0.10 mag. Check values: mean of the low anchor 10.6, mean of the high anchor 13.8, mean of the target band 11.3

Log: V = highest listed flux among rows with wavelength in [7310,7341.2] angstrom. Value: 12.25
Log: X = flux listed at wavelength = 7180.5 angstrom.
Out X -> 10.92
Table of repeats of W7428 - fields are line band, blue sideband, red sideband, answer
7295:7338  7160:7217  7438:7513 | 0.08 mag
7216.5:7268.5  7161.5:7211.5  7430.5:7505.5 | 0.04 mag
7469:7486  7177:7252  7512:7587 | 0.18 mag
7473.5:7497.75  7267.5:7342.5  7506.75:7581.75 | 0.14 mag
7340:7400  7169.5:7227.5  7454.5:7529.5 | 0.15 mag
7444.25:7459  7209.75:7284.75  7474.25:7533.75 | 0.30 mag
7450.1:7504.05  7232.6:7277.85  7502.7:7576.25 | 0.20 mag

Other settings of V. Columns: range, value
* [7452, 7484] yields 13.76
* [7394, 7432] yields 13.3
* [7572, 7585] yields 13.13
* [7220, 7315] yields 12.77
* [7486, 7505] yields 16.38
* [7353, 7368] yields 12.1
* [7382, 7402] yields 12.88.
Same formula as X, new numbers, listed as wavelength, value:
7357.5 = 11.44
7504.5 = 15.22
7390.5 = 11.76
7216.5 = 10.88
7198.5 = 11.34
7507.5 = 16.31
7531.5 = 19.79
